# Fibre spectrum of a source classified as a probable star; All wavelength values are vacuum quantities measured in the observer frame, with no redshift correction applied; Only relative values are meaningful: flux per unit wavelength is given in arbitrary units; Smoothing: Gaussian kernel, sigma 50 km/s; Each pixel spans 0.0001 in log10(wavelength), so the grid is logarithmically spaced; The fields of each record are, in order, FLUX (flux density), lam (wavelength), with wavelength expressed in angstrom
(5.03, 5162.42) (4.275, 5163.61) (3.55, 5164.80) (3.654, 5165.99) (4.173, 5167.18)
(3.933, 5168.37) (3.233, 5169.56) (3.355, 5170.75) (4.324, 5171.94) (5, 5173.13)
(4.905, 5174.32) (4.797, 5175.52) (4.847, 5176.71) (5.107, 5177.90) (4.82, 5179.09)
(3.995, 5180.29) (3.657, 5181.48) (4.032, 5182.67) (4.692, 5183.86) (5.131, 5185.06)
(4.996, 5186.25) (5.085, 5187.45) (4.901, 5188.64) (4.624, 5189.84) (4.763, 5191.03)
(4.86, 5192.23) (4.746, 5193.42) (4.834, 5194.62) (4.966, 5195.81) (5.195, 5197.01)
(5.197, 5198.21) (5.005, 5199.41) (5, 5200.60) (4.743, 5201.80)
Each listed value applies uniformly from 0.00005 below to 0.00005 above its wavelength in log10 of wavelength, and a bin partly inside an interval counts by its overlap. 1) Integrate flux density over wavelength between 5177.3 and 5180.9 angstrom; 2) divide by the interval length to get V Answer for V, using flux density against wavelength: 4.64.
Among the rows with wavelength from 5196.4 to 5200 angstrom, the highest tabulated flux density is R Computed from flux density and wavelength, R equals 5.197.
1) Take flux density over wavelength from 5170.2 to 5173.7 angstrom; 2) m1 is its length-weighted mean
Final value 4.23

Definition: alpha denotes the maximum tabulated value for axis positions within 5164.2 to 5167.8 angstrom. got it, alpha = 4.173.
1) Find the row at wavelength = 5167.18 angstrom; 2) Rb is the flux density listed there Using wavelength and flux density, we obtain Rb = 4.173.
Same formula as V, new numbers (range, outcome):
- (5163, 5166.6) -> 3.83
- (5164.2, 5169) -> 3.82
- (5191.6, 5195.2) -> 4.81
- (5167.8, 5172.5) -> 3.71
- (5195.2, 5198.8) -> 5.12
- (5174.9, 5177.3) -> 4.81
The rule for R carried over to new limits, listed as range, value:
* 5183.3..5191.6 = 5.131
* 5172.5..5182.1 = 5.107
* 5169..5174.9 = 5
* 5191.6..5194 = 4.86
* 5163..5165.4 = 4.275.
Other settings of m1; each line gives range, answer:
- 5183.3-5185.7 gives 4.91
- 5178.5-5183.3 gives 4.13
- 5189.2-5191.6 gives 4.7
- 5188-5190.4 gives 4.77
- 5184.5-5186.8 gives 5.07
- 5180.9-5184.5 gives 4.14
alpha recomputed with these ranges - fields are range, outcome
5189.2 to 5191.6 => 4.763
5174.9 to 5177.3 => 4.847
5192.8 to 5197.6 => 5.195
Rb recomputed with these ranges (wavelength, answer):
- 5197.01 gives 5.195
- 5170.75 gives 3.355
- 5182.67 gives 4.032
